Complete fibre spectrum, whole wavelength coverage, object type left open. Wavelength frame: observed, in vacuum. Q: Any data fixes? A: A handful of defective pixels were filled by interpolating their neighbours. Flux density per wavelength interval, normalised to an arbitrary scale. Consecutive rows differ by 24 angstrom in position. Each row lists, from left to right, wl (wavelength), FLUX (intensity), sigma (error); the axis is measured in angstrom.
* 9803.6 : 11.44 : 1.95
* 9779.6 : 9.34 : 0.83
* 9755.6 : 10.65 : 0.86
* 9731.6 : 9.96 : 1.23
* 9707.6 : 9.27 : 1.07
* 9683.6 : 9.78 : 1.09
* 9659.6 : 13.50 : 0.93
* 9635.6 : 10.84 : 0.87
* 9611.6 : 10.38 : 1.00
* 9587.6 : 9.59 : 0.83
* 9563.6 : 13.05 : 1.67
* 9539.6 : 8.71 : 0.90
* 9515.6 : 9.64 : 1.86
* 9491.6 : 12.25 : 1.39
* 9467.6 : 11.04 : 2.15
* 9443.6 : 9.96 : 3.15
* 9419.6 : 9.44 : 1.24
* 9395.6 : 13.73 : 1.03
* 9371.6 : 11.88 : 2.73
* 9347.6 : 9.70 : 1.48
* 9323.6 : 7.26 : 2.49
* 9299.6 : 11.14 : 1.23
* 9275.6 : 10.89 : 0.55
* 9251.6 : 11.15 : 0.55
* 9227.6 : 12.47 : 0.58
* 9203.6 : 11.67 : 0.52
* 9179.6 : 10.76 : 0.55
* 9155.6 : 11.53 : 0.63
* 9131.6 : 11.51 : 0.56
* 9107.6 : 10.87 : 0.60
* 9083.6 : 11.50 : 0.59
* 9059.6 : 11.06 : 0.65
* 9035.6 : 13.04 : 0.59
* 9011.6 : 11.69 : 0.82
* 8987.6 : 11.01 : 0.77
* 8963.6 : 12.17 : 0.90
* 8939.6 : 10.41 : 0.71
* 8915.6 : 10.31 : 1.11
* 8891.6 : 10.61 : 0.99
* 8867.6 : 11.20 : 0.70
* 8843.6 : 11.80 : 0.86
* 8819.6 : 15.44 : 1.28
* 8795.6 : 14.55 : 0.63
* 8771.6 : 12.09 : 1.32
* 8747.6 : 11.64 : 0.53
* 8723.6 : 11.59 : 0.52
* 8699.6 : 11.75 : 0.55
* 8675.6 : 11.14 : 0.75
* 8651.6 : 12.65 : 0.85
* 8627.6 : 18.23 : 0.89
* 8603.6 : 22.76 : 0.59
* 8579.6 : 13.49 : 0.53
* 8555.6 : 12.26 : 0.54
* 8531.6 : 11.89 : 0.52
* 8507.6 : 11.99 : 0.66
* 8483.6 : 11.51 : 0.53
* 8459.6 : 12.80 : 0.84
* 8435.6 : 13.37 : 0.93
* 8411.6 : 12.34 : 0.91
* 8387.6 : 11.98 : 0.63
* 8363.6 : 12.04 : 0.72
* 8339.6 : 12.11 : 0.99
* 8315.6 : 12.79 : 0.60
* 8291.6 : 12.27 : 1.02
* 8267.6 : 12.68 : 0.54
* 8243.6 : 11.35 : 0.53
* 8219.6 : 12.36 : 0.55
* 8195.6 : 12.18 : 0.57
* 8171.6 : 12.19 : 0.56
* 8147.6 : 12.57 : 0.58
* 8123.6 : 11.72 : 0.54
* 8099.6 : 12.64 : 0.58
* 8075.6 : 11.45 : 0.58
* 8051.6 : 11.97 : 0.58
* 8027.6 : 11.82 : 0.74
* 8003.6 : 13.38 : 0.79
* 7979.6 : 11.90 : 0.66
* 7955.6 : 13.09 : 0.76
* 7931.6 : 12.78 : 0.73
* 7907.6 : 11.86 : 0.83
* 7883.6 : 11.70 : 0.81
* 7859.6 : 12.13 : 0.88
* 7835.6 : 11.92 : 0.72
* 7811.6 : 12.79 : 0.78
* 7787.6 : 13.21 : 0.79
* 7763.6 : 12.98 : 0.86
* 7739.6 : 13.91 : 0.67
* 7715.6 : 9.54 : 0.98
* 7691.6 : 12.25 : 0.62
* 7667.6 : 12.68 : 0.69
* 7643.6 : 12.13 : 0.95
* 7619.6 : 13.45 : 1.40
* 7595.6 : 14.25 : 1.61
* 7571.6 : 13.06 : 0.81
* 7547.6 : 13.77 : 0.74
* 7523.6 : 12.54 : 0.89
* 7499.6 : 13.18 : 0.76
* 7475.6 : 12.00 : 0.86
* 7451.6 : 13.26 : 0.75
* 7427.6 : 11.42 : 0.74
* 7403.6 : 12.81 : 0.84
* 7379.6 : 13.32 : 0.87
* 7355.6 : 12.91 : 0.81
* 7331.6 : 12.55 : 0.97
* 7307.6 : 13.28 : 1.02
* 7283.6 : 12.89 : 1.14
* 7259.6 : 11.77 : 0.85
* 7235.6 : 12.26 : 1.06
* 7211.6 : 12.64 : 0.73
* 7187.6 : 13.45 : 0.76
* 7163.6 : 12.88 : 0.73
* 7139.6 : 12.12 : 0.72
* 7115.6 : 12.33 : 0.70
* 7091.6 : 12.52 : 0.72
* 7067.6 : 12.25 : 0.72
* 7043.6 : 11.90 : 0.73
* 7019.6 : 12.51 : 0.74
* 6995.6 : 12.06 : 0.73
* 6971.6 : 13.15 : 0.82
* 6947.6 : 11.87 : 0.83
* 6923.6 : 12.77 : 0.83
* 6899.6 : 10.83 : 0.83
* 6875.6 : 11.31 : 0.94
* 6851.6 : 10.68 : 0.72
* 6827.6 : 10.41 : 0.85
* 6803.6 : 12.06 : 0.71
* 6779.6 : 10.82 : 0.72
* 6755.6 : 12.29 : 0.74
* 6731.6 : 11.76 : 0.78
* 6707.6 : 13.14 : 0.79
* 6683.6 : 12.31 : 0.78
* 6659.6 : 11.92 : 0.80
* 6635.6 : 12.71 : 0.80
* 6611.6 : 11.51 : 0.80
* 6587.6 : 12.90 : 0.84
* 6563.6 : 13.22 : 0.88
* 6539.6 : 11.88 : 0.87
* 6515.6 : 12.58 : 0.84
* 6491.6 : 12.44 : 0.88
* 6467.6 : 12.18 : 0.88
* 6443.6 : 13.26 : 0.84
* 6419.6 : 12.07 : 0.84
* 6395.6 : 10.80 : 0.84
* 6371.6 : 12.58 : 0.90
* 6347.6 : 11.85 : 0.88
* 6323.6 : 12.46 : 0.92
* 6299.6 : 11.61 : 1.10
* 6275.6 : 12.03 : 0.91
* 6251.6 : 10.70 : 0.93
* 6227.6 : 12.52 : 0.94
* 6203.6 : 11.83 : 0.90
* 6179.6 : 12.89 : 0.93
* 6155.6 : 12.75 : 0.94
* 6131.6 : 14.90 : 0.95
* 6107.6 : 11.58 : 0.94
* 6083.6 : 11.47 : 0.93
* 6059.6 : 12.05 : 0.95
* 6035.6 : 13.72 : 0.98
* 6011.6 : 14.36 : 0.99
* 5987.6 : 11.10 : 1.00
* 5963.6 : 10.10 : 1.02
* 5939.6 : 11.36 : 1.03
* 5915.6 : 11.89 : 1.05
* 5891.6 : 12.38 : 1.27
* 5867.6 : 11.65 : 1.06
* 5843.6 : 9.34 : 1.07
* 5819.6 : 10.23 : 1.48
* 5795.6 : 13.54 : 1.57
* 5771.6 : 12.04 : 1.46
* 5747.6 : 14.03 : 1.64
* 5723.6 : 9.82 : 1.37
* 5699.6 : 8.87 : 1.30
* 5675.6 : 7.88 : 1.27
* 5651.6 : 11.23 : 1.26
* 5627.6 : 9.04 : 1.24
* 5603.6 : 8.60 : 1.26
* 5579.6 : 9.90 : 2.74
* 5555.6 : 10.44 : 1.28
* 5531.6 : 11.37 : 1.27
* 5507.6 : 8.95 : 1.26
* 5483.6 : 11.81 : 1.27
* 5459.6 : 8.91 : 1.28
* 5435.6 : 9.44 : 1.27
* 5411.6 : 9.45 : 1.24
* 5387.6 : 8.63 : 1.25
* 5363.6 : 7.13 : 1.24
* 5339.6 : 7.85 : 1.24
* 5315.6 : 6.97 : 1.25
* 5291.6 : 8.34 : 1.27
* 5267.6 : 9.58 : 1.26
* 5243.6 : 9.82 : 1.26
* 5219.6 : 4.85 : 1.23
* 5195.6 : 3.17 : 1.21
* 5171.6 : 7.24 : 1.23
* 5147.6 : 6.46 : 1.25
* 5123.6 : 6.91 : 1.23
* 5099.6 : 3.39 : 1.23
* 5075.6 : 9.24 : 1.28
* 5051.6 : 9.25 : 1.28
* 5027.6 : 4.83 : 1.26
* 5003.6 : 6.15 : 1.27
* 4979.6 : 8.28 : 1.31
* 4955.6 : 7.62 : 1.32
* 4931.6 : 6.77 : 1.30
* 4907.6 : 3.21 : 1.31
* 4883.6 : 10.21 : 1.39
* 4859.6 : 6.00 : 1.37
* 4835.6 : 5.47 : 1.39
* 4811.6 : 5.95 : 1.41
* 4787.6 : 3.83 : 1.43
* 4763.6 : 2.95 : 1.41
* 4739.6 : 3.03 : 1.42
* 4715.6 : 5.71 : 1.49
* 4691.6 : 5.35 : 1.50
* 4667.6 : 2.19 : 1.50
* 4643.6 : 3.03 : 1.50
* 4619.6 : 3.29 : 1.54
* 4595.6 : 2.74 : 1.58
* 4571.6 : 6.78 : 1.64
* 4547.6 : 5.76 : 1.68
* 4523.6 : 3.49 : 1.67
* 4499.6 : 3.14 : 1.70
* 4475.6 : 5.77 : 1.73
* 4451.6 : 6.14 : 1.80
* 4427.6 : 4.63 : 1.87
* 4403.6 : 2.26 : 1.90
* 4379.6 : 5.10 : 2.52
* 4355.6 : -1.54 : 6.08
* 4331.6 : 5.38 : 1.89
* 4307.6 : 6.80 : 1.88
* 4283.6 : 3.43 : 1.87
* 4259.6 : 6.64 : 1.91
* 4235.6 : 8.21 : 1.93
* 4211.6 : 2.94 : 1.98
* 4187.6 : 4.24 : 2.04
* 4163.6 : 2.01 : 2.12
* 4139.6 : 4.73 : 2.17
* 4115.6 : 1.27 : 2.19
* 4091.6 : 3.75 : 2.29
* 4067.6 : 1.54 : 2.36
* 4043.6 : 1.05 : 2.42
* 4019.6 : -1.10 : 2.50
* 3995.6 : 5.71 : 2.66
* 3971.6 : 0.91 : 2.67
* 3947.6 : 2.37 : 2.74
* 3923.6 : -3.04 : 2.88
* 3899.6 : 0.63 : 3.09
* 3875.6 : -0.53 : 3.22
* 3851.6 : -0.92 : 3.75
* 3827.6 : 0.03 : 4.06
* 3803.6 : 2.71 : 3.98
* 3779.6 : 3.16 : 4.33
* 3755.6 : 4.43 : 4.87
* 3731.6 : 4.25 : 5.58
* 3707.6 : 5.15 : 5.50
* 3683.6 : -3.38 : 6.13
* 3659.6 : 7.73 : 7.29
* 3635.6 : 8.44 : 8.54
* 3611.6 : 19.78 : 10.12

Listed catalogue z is 0.310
